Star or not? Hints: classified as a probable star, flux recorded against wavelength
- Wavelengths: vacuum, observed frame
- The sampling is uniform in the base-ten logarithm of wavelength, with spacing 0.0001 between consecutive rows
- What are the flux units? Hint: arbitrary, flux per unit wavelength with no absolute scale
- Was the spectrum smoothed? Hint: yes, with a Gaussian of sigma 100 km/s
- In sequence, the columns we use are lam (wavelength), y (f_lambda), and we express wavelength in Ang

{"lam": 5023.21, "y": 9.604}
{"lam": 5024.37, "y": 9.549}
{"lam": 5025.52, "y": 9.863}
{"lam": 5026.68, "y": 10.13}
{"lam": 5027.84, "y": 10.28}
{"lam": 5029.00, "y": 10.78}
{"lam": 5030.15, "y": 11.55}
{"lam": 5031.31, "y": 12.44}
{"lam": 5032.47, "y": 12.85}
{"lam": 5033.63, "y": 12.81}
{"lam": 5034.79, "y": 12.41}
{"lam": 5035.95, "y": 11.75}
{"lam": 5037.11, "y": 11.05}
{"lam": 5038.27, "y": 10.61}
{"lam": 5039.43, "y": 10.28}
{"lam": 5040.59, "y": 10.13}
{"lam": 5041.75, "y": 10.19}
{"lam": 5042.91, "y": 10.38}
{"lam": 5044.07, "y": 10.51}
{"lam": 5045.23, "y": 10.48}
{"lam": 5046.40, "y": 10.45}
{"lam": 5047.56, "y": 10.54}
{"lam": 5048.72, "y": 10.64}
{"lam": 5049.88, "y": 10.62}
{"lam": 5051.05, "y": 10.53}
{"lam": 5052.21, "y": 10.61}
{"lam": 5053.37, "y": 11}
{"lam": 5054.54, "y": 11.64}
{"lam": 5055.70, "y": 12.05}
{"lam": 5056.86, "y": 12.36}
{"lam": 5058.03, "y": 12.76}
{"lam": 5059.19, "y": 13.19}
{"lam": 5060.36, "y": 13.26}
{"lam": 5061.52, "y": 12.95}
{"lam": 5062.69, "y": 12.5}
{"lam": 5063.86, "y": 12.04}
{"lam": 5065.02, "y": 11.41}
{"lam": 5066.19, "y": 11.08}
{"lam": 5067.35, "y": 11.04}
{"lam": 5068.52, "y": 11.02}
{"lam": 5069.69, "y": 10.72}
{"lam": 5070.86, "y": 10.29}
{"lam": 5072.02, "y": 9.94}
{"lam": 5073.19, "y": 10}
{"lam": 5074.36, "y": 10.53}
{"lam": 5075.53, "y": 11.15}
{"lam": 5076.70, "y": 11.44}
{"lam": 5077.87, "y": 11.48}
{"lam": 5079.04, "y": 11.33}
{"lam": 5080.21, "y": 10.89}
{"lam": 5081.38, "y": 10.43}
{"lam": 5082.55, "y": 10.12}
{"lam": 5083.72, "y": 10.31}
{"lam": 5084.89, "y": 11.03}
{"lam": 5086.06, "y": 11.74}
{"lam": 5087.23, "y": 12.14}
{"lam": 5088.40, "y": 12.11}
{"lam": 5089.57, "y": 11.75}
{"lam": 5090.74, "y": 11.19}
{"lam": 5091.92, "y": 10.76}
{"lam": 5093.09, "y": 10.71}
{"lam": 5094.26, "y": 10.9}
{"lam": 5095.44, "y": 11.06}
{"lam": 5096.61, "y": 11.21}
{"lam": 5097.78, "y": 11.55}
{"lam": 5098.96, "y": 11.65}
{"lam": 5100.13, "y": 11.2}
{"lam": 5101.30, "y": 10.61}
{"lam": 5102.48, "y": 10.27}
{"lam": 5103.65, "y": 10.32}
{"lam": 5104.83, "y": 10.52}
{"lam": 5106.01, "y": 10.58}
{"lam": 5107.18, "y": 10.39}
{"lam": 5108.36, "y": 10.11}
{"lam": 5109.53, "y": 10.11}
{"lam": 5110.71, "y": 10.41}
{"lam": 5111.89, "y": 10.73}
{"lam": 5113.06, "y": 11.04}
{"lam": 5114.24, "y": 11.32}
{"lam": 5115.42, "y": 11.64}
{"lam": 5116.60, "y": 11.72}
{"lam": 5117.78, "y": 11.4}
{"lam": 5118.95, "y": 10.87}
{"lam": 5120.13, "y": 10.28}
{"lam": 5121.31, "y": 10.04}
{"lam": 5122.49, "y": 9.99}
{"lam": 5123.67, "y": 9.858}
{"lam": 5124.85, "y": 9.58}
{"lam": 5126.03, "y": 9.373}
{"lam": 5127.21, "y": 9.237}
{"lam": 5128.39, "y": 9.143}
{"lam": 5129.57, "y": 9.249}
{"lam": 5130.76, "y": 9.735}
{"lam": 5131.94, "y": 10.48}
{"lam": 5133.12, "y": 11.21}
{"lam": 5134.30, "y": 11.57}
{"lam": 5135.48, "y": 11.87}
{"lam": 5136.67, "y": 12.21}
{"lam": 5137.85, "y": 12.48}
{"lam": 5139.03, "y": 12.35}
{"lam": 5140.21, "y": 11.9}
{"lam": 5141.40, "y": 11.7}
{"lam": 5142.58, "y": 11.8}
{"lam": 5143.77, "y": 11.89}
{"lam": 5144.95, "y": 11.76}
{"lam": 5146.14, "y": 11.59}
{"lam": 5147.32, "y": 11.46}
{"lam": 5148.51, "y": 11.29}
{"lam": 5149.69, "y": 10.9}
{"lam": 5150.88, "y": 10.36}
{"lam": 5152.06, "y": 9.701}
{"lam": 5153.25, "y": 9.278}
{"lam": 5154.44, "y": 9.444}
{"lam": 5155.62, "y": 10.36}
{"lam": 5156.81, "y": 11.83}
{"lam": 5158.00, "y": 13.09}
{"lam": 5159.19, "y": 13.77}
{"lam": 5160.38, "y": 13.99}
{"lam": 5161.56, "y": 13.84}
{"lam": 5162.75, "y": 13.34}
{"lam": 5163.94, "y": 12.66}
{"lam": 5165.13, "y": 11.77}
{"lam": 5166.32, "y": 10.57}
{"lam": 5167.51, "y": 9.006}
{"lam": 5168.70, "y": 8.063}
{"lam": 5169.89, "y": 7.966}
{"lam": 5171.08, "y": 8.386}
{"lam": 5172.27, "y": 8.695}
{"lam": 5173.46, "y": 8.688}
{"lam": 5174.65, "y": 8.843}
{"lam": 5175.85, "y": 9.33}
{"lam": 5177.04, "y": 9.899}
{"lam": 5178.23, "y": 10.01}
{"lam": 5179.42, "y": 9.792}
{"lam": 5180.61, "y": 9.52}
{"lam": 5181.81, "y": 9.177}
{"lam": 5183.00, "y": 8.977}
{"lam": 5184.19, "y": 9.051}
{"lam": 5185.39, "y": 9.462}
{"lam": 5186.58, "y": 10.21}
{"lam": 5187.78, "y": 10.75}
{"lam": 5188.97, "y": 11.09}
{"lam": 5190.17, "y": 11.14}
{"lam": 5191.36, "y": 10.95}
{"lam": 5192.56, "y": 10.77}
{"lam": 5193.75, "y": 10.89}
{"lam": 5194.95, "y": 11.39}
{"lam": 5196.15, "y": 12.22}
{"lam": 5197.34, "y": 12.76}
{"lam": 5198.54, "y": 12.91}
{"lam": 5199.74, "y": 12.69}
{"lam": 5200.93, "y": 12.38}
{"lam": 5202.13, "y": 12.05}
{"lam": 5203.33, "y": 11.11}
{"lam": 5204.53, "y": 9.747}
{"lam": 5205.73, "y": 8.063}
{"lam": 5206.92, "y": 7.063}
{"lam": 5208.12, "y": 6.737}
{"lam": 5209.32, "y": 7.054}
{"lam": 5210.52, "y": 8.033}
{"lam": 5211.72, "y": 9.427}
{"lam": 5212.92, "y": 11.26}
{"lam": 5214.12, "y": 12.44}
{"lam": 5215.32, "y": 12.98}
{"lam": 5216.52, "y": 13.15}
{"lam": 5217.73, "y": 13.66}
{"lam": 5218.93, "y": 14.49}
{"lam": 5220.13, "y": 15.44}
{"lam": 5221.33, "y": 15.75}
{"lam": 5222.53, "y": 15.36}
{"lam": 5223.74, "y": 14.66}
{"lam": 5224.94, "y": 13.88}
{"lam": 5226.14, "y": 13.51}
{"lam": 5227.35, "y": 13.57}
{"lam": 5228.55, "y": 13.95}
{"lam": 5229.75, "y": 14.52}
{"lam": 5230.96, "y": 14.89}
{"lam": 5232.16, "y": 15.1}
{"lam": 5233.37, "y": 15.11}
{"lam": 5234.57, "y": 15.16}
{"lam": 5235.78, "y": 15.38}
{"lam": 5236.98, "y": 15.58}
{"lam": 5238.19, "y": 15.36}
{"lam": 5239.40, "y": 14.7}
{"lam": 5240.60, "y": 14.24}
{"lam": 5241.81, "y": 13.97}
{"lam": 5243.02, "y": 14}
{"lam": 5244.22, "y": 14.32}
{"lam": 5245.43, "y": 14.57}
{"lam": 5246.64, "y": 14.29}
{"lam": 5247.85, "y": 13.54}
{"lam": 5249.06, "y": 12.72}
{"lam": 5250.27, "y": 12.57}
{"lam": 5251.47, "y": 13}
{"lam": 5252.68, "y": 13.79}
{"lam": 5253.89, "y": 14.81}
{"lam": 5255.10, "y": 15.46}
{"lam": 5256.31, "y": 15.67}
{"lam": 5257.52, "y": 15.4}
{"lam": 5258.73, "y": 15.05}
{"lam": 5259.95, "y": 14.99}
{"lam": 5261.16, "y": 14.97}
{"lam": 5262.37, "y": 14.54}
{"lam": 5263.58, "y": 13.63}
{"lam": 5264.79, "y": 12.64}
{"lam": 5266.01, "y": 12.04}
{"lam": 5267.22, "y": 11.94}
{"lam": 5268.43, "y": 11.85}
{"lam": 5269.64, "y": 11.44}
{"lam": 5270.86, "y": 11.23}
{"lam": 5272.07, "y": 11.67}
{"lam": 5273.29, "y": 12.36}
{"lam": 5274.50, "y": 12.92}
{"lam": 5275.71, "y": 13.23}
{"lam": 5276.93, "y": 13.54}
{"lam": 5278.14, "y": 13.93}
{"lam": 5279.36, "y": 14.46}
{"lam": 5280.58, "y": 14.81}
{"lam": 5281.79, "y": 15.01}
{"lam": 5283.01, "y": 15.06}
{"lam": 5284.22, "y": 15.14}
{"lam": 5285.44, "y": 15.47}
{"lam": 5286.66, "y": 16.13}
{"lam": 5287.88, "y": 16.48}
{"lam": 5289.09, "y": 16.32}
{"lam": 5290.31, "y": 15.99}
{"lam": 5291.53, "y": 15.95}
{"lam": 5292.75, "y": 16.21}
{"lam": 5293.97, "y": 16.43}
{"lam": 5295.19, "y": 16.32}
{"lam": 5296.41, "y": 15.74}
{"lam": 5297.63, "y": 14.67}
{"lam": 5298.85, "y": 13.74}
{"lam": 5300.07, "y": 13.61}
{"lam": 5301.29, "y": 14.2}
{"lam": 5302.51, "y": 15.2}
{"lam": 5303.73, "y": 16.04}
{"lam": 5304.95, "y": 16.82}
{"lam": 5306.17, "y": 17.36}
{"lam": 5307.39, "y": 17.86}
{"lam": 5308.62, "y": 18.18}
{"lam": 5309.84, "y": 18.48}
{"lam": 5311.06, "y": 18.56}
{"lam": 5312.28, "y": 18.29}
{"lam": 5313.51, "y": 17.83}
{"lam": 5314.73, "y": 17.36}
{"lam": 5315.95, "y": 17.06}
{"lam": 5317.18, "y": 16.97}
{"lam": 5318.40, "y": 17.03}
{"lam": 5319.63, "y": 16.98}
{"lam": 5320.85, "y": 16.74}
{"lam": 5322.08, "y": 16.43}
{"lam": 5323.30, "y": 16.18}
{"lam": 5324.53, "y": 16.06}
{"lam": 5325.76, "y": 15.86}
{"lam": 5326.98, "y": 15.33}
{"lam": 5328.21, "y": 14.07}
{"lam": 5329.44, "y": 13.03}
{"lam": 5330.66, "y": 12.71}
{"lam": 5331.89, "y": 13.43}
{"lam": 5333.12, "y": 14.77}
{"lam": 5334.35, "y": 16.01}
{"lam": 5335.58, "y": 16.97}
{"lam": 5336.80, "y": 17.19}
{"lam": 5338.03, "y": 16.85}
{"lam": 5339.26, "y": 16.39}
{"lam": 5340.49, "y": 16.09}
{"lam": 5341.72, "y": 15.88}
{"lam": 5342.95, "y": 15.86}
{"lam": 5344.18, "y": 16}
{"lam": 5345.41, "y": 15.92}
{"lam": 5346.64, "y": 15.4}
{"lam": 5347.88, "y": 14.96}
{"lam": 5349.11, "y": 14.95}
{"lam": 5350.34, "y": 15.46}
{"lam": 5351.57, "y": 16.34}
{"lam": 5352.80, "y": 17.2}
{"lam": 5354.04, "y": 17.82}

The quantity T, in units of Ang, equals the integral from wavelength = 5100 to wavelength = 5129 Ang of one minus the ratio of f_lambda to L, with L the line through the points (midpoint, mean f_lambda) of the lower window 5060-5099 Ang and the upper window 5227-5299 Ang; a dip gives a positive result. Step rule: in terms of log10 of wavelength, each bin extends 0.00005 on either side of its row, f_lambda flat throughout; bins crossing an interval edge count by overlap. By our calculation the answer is 3.4 Ang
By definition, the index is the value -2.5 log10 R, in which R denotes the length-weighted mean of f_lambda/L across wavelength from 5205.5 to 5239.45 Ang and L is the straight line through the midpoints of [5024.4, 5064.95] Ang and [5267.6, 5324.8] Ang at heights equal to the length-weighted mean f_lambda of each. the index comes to 0.10 mag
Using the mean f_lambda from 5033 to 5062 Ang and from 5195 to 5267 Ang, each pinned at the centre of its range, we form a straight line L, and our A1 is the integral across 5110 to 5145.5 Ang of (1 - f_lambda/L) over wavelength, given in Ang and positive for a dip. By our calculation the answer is 3.7 Ang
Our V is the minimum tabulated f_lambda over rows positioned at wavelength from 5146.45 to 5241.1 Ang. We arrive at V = 6.737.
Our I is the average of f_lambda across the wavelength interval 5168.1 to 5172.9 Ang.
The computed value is 8.29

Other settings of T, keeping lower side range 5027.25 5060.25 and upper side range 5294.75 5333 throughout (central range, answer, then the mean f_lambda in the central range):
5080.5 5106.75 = 2.49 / 11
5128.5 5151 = 2.85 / 11.3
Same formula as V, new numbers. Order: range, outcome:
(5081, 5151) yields 9.143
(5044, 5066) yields 10.45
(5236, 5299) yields 11.23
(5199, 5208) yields 7.063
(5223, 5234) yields 13.51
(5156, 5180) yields 7.966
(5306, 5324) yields 16.18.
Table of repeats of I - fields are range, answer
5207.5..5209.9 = 6.89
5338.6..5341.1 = 16.2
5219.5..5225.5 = 15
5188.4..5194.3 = 11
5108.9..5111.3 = 10.3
